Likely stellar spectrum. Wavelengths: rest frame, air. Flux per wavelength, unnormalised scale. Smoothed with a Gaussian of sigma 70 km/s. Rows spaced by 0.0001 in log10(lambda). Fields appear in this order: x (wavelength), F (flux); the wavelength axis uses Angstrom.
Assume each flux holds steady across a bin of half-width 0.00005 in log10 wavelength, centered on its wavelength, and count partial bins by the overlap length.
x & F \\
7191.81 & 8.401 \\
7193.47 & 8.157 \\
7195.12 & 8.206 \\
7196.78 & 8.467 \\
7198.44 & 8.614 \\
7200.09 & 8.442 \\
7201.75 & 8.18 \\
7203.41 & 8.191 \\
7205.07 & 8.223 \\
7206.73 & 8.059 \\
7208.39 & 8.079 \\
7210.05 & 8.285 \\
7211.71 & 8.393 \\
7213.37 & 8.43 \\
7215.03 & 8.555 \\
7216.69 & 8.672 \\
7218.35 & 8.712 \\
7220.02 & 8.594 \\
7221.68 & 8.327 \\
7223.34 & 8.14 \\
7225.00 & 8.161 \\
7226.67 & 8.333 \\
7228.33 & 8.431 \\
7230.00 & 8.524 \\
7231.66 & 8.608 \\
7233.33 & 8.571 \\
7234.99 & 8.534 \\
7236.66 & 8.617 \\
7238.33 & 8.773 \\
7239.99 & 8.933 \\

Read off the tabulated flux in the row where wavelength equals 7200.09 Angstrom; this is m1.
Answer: 8.442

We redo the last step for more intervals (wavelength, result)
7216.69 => 8.672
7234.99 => 8.534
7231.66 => 8.608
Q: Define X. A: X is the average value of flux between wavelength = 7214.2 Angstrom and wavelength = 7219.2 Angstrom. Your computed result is 8.64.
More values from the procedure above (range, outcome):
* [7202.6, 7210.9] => 8.17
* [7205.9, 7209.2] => 8.07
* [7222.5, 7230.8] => 8.32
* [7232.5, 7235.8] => 8.57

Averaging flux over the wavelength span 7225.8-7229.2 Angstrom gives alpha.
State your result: 8.36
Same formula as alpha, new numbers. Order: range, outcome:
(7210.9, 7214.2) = 8.42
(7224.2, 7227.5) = 8.24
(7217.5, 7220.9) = 8.64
